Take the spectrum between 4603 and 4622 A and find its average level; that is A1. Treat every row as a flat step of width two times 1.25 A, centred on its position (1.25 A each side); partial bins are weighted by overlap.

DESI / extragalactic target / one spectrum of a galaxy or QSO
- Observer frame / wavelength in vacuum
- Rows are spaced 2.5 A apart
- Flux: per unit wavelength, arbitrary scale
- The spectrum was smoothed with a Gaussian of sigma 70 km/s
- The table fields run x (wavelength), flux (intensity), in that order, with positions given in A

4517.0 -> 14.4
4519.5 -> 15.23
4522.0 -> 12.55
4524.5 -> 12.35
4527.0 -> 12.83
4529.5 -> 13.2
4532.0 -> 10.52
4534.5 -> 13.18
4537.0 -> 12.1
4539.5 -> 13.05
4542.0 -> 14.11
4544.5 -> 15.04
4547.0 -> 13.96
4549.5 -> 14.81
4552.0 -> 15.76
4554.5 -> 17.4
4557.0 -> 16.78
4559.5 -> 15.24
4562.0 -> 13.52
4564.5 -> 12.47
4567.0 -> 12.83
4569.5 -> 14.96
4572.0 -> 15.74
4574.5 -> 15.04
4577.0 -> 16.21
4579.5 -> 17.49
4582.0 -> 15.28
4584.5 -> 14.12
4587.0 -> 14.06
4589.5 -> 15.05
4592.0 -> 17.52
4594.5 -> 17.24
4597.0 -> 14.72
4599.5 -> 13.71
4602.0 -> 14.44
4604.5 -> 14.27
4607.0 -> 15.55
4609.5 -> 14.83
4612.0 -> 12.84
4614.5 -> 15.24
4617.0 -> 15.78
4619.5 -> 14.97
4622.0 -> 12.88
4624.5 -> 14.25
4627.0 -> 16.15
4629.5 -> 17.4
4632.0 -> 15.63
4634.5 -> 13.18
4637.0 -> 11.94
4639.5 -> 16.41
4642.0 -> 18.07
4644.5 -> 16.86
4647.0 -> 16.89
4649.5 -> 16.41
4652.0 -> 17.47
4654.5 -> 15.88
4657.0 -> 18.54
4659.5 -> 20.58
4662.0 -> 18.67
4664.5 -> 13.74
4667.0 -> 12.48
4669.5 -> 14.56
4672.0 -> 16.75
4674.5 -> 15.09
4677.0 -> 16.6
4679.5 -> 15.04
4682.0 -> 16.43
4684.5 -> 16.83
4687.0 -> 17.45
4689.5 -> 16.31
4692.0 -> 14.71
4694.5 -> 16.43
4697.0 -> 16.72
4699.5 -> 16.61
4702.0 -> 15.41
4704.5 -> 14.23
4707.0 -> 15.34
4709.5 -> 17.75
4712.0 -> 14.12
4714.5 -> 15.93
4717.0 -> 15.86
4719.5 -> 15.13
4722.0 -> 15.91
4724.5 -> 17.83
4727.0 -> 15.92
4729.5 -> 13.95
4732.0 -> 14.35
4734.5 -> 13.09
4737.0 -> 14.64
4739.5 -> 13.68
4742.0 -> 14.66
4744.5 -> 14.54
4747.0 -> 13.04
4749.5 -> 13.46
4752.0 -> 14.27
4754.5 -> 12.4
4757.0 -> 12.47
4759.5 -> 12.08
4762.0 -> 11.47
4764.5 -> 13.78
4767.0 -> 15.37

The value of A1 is 14.7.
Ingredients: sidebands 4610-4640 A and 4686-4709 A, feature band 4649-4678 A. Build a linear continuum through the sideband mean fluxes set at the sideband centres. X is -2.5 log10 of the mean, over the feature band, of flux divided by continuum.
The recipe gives -0.072 mag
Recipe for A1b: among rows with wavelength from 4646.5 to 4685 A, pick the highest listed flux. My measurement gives 20.58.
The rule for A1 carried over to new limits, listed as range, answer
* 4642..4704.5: 16.3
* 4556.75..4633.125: 15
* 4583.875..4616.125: 14.9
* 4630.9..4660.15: 16.4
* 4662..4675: 14.9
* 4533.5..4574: 14.5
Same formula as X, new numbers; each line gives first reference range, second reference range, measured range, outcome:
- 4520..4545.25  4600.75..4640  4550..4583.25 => -0.13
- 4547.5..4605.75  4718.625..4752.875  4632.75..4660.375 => -0.11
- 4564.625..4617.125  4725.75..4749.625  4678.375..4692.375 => -0.12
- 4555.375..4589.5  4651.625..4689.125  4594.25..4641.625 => 0.06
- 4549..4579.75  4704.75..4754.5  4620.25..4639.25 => 0.03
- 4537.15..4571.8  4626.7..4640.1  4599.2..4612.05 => 0.03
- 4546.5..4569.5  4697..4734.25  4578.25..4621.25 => -0.01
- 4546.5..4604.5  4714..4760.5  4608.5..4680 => -0.06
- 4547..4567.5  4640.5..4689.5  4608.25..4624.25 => 0.10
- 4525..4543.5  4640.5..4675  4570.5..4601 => -0.08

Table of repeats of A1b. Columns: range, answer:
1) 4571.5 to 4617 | 17.52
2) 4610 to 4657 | 18.54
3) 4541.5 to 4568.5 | 17.4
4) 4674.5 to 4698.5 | 17.45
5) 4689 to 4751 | 17.83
